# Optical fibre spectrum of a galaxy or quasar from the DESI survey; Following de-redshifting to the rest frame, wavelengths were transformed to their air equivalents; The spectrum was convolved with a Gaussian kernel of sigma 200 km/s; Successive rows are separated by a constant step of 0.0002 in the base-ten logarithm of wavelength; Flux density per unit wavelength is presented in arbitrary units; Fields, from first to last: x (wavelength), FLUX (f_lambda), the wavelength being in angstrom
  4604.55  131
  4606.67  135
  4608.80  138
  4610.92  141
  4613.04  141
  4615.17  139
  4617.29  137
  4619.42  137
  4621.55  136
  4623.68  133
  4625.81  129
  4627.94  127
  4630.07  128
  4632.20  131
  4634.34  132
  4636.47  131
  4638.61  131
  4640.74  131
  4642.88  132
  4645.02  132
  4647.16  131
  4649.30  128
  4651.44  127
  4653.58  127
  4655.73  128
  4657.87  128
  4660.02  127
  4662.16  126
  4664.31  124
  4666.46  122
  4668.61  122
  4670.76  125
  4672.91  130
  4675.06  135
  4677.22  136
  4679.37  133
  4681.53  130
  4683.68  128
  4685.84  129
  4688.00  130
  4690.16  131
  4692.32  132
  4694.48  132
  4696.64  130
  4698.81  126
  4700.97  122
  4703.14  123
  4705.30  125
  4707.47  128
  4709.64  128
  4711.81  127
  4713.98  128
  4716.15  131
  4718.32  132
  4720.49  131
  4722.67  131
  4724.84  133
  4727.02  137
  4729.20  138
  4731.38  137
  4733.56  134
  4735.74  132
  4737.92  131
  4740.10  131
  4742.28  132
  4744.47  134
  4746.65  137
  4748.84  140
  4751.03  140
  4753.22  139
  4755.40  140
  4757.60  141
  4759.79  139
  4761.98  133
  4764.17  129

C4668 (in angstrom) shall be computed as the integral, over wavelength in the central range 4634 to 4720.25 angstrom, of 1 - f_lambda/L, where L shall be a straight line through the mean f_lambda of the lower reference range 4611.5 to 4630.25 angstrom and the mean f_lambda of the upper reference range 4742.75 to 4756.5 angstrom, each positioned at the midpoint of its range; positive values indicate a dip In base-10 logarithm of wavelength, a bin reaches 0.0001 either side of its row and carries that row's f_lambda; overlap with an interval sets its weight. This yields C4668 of 4.6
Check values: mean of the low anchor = 135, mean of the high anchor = 138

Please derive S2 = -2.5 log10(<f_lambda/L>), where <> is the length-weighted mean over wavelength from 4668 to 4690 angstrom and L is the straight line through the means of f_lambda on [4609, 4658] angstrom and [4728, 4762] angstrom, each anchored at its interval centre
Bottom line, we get 0.032 mag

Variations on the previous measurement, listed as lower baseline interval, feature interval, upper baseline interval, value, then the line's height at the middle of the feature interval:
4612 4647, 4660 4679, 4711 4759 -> 0.05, 133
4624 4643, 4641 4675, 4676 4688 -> 0.03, 131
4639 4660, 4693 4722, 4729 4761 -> 0.05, 134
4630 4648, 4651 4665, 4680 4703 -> 0.03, 130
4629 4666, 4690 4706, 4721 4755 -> 0.04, 132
